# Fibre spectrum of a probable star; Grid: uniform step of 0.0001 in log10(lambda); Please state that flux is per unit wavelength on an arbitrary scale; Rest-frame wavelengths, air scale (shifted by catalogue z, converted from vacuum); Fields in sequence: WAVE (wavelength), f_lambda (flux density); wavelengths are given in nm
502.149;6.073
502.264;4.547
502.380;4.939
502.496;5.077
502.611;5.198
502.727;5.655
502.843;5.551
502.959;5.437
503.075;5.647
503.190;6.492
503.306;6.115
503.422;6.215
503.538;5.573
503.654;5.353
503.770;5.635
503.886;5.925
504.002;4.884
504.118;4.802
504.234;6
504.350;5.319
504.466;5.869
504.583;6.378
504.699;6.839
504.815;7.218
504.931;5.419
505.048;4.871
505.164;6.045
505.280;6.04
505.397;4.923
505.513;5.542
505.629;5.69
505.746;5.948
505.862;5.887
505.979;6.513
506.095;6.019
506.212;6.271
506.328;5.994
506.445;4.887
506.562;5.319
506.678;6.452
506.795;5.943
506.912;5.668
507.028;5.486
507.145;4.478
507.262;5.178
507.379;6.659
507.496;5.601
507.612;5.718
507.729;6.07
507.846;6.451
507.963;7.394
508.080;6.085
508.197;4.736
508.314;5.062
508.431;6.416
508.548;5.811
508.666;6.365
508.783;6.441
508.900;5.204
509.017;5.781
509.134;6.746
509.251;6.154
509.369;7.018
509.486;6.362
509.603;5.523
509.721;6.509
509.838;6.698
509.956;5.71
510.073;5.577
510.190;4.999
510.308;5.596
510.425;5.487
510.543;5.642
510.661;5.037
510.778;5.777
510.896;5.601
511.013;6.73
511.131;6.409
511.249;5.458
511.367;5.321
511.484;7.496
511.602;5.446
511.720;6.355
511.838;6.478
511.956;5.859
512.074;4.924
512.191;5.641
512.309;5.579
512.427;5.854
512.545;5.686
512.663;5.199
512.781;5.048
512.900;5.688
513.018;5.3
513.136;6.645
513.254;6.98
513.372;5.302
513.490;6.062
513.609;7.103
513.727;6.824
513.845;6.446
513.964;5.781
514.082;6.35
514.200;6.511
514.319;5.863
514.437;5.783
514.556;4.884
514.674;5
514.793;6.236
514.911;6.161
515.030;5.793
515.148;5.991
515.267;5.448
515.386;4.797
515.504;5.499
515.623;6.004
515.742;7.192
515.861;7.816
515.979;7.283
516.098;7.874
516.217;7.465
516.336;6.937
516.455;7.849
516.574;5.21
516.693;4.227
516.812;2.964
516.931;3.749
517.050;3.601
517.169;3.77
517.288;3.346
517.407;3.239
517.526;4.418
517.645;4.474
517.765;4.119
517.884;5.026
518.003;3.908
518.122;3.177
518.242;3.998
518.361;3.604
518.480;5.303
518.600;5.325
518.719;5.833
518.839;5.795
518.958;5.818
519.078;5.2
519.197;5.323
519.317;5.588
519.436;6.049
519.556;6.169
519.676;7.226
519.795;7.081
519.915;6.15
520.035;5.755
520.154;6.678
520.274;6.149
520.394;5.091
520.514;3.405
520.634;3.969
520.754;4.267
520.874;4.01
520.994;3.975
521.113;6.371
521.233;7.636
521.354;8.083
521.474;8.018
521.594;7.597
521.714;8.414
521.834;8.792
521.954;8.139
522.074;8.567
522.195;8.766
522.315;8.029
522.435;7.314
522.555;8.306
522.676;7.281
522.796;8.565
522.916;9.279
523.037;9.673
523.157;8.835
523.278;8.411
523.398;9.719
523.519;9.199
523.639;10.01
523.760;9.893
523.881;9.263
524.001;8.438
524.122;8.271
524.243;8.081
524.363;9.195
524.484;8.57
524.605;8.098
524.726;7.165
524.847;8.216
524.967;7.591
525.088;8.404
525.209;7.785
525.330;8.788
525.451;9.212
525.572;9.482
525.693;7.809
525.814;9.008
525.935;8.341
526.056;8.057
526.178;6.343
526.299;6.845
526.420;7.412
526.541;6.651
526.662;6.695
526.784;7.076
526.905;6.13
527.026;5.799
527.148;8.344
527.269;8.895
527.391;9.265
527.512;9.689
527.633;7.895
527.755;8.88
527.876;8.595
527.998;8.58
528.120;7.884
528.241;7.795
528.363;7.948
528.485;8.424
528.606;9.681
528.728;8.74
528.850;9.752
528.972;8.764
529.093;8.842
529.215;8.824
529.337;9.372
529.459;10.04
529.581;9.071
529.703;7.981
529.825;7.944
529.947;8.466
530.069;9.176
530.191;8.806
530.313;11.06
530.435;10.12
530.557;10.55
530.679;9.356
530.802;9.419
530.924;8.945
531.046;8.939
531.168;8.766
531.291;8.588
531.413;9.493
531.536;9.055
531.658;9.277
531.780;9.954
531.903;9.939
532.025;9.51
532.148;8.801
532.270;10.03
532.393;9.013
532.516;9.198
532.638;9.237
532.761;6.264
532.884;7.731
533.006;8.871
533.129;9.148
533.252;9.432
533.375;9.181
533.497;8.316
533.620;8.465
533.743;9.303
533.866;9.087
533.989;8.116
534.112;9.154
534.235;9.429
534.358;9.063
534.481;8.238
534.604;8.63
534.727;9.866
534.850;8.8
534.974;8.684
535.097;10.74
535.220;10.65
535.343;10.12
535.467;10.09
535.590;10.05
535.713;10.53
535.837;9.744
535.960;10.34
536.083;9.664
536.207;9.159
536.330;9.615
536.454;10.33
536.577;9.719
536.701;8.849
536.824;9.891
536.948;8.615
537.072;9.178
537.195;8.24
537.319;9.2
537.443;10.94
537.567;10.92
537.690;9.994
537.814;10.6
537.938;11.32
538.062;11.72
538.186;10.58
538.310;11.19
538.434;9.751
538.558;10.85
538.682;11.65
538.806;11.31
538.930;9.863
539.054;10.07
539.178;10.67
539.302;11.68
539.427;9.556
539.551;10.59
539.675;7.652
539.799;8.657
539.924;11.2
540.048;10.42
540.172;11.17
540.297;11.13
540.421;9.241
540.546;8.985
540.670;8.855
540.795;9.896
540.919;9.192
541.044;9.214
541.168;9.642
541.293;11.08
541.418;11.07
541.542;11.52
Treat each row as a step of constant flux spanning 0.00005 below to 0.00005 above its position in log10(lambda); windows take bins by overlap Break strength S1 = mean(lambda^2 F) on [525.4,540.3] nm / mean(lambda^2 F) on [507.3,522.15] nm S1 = 1.70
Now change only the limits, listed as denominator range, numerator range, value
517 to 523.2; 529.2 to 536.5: 1.60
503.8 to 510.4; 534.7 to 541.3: 1.92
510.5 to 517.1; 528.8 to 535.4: 1.66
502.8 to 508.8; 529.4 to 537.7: 1.78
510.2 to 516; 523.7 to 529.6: 1.48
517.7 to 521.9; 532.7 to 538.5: 1.78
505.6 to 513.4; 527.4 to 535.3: 1.67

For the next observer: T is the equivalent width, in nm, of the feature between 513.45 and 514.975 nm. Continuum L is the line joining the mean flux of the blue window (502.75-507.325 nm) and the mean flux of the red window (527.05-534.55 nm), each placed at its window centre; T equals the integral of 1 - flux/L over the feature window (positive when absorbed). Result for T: 0.18 nm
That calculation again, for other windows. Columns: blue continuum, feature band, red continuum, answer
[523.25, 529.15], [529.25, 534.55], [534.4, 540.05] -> 0.065 nm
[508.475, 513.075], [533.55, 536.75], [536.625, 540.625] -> 0.052 nm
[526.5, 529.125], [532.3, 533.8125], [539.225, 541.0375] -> 0.033 nm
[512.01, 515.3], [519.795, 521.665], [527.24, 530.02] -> 0.354 nm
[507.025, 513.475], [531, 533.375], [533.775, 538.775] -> 0.051 nm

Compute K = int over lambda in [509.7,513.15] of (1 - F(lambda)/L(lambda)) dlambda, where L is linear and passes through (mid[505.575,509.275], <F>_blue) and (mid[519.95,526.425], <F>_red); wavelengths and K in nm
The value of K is 0.32 nm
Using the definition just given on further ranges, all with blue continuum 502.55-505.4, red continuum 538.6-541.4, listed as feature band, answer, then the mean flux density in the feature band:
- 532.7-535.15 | 0.14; 8.82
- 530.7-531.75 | -0.01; 9.1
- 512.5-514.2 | 0.21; 6.05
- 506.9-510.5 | 0.24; 5.91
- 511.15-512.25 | 0.13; 5.91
